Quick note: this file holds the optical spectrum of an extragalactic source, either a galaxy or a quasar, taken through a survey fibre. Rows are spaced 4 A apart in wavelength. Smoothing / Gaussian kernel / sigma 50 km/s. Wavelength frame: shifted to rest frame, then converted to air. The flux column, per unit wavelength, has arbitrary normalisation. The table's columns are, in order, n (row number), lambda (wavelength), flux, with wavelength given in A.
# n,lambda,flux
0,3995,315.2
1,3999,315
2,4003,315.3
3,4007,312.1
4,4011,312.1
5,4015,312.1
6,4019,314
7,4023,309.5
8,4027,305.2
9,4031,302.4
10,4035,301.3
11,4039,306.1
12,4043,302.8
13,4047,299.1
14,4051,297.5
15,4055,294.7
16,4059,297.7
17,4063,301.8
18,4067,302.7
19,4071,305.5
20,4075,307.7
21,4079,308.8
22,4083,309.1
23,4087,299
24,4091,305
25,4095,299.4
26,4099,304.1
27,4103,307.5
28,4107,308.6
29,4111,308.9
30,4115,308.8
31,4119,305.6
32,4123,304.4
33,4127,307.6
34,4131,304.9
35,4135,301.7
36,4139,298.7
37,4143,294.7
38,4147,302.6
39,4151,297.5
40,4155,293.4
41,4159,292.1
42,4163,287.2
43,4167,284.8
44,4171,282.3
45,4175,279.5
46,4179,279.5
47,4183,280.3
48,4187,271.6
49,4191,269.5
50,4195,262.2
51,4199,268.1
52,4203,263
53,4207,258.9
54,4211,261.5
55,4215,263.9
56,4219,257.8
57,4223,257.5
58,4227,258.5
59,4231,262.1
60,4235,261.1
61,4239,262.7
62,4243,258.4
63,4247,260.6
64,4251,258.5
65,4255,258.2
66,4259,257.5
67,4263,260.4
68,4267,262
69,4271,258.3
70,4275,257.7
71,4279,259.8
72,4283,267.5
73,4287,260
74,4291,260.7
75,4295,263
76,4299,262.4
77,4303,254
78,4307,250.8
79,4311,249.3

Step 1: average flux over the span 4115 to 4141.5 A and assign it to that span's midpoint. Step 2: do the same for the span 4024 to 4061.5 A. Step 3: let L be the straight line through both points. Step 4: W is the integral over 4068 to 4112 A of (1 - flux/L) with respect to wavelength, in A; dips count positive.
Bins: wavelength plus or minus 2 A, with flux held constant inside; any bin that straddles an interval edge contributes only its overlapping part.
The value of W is -0.4 A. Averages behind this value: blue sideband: 301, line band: 306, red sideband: 304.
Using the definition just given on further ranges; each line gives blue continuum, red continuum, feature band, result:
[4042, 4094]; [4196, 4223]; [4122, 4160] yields -2.5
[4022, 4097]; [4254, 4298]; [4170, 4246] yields 2.2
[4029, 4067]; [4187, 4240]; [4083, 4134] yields -3.4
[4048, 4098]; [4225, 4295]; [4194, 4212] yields 0.7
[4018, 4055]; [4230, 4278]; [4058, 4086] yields -0.8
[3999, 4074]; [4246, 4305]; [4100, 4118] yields -1.0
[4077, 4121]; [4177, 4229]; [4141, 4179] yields -1.0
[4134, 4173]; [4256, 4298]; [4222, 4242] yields 0.9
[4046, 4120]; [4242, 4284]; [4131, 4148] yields -0.6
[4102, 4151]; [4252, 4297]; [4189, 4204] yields 0.9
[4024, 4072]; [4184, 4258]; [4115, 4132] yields -1.3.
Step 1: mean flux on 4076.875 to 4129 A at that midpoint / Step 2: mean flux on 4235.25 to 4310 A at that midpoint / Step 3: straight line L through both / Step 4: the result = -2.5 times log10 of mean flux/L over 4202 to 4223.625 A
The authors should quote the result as 0.06 mag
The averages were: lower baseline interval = 306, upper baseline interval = 259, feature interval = 261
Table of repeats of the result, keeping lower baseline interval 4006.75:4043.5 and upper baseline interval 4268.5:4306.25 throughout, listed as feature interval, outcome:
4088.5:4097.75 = -0.02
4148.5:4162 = -0.04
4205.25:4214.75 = 0.05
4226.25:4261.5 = 0.03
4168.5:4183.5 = 0.00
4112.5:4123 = -0.06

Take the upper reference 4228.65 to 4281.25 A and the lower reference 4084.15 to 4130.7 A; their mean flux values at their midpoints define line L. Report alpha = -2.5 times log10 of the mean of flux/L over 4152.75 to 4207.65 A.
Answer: 0.02 mag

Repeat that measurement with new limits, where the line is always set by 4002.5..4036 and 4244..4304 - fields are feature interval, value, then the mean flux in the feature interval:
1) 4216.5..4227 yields 0.050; 258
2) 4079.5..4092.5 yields -0.030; 305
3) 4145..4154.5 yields -0.056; 299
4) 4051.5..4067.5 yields 0.010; 299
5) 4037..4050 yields 0.008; 302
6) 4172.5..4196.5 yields 0.013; 274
